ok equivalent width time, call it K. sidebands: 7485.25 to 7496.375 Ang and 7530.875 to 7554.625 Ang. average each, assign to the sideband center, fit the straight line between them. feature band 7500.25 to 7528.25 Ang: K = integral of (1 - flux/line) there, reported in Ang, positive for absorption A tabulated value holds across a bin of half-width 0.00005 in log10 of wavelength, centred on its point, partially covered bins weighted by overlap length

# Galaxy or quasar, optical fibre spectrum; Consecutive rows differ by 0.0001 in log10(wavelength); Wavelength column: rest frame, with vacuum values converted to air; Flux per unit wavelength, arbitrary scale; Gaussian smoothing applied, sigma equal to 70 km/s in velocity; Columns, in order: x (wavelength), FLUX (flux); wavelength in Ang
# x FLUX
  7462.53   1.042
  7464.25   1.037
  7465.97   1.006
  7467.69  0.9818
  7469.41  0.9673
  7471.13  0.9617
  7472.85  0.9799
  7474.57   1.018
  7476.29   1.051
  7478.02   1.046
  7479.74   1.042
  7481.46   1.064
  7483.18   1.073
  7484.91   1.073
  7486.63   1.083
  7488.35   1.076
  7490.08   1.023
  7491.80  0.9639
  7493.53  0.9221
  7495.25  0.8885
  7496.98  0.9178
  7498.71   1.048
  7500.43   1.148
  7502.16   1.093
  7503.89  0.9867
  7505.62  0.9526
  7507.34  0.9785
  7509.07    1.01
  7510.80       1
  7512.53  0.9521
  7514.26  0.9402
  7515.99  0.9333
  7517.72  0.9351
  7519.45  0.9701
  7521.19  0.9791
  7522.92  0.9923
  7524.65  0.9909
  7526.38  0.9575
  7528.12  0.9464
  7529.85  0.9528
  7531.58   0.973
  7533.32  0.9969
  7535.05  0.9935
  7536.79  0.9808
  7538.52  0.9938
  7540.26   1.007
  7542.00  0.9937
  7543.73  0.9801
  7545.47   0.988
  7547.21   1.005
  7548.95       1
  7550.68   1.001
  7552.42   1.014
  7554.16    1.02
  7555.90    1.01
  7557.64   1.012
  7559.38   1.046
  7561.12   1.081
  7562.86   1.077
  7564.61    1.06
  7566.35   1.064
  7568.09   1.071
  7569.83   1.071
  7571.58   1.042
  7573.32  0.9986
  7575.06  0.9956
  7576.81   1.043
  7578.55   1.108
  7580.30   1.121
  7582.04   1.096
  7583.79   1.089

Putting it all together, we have 0.34 Ang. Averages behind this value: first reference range 0.995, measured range 0.983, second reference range 0.996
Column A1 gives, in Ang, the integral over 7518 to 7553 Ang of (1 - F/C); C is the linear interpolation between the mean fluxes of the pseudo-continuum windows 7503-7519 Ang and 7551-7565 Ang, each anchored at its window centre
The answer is 0.6 Ang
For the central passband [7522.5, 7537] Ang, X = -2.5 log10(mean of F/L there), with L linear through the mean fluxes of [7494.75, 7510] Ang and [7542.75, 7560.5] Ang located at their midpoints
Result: 0.04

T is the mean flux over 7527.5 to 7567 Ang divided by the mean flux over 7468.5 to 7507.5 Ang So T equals 1.0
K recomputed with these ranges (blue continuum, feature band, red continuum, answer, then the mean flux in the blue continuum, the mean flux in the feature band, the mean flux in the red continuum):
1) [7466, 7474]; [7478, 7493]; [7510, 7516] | -1.2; 0.978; 1.05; 0.959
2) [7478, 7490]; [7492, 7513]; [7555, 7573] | 1.4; 1.06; 0.991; 1.05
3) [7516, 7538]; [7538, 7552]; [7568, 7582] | 0.1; 0.971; 0.997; 1.06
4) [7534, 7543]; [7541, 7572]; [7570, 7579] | -0.4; 0.994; 1.03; 1.04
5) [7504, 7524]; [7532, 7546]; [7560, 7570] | 0.4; 0.969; 0.991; 1.07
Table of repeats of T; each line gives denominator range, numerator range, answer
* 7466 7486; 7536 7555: 0.98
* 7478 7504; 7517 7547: 0.95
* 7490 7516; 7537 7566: 1.03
